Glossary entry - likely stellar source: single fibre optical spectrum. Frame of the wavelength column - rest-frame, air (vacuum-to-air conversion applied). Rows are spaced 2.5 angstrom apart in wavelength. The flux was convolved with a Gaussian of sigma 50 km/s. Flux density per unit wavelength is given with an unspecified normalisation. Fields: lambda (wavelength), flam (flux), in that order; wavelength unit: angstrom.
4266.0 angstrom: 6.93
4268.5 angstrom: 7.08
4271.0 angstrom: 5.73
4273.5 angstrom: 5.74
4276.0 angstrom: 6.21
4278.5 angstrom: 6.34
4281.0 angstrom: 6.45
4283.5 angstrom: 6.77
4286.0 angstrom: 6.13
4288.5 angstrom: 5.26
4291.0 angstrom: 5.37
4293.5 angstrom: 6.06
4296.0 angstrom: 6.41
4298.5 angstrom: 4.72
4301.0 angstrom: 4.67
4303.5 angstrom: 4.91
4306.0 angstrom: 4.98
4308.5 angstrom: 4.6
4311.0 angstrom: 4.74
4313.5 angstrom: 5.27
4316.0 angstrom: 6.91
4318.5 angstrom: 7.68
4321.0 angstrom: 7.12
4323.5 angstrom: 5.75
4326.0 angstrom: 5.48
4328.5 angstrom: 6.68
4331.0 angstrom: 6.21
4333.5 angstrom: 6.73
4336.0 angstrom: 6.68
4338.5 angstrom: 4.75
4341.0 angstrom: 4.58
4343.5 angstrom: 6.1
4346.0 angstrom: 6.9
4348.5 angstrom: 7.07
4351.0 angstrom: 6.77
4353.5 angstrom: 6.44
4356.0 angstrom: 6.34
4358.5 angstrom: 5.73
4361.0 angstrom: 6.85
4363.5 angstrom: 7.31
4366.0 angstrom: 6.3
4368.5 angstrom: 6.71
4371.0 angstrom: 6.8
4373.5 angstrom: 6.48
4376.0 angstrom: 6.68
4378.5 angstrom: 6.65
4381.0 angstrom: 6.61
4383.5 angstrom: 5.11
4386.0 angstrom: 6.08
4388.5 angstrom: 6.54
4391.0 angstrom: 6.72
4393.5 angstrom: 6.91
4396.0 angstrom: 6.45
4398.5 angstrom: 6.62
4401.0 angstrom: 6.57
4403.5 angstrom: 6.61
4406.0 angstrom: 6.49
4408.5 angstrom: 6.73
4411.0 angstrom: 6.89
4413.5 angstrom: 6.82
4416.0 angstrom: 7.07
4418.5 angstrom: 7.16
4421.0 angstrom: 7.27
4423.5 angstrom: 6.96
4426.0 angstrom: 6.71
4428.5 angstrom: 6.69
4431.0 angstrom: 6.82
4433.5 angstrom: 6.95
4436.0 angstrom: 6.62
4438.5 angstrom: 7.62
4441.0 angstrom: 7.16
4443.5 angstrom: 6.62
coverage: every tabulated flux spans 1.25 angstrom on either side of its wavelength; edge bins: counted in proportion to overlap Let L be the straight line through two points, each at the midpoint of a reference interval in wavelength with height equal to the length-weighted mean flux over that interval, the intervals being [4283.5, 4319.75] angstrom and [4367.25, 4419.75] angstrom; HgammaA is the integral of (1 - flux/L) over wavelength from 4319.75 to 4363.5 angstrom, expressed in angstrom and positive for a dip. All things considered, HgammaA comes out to -1.76 angstrom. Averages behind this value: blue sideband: 5.59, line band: 6.28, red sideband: 6.6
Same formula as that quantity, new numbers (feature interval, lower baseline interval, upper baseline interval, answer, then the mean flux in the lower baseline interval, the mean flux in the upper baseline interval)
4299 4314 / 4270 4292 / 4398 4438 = 3.23 angstrom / 6.01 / 6.83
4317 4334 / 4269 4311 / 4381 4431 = -1.61 angstrom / 5.65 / 6.66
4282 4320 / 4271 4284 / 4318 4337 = 4.20 angstrom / 6.22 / 6.49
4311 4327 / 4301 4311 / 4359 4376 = -3.26 angstrom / 4.8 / 6.69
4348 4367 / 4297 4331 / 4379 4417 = -1.42 angstrom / 5.68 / 6.55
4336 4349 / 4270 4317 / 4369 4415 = 0.44 angstrom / 5.64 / 6.55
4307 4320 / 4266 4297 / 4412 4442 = 1.02 angstrom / 6.16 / 6.99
